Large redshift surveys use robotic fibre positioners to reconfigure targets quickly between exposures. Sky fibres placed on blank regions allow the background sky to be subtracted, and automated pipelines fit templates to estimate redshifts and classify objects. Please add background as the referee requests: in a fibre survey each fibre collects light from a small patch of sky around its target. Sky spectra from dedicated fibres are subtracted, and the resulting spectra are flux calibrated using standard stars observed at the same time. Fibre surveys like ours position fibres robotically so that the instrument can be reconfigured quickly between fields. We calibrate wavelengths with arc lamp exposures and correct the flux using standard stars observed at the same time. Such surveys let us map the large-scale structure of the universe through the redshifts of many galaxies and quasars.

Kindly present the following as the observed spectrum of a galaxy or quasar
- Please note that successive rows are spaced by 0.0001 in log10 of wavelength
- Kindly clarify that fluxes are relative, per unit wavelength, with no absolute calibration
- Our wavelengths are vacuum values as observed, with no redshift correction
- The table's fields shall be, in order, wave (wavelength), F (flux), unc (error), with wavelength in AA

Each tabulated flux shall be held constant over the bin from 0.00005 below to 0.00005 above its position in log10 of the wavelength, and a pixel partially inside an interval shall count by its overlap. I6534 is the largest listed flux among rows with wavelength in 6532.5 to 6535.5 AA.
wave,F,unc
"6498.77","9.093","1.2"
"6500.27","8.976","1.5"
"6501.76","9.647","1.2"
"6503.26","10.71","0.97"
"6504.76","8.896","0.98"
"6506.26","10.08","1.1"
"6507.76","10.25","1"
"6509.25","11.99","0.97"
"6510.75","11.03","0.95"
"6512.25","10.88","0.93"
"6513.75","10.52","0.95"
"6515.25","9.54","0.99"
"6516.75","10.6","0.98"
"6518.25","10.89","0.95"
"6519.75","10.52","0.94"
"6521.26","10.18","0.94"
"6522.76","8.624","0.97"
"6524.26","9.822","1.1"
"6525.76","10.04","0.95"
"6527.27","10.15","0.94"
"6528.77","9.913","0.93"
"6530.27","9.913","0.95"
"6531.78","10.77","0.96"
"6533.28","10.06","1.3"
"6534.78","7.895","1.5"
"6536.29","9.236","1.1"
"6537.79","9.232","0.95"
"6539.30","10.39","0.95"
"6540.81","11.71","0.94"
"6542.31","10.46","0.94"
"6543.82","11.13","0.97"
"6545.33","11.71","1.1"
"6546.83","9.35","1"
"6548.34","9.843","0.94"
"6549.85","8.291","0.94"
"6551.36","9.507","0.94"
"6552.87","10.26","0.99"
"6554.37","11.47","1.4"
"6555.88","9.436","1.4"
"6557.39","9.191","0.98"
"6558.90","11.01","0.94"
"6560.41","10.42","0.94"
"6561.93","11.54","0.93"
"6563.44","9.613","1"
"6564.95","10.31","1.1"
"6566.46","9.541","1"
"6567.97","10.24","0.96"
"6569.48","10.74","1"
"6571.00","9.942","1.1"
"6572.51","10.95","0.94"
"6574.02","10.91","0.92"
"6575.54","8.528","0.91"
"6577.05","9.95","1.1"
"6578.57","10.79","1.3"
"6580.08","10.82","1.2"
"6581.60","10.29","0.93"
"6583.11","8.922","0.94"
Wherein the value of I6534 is 10.06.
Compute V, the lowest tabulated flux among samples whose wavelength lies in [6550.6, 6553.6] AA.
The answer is 9.507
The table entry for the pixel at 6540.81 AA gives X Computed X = 11.71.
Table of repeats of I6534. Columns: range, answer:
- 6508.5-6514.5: 11.99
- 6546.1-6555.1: 11.47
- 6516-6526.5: 10.89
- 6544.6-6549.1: 11.71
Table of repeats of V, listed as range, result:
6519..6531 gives 8.624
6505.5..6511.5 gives 10.08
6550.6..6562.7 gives 9.191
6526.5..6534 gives 9.913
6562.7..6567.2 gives 9.541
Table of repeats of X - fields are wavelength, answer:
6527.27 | 10.15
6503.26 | 10.71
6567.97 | 10.24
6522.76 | 8.624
